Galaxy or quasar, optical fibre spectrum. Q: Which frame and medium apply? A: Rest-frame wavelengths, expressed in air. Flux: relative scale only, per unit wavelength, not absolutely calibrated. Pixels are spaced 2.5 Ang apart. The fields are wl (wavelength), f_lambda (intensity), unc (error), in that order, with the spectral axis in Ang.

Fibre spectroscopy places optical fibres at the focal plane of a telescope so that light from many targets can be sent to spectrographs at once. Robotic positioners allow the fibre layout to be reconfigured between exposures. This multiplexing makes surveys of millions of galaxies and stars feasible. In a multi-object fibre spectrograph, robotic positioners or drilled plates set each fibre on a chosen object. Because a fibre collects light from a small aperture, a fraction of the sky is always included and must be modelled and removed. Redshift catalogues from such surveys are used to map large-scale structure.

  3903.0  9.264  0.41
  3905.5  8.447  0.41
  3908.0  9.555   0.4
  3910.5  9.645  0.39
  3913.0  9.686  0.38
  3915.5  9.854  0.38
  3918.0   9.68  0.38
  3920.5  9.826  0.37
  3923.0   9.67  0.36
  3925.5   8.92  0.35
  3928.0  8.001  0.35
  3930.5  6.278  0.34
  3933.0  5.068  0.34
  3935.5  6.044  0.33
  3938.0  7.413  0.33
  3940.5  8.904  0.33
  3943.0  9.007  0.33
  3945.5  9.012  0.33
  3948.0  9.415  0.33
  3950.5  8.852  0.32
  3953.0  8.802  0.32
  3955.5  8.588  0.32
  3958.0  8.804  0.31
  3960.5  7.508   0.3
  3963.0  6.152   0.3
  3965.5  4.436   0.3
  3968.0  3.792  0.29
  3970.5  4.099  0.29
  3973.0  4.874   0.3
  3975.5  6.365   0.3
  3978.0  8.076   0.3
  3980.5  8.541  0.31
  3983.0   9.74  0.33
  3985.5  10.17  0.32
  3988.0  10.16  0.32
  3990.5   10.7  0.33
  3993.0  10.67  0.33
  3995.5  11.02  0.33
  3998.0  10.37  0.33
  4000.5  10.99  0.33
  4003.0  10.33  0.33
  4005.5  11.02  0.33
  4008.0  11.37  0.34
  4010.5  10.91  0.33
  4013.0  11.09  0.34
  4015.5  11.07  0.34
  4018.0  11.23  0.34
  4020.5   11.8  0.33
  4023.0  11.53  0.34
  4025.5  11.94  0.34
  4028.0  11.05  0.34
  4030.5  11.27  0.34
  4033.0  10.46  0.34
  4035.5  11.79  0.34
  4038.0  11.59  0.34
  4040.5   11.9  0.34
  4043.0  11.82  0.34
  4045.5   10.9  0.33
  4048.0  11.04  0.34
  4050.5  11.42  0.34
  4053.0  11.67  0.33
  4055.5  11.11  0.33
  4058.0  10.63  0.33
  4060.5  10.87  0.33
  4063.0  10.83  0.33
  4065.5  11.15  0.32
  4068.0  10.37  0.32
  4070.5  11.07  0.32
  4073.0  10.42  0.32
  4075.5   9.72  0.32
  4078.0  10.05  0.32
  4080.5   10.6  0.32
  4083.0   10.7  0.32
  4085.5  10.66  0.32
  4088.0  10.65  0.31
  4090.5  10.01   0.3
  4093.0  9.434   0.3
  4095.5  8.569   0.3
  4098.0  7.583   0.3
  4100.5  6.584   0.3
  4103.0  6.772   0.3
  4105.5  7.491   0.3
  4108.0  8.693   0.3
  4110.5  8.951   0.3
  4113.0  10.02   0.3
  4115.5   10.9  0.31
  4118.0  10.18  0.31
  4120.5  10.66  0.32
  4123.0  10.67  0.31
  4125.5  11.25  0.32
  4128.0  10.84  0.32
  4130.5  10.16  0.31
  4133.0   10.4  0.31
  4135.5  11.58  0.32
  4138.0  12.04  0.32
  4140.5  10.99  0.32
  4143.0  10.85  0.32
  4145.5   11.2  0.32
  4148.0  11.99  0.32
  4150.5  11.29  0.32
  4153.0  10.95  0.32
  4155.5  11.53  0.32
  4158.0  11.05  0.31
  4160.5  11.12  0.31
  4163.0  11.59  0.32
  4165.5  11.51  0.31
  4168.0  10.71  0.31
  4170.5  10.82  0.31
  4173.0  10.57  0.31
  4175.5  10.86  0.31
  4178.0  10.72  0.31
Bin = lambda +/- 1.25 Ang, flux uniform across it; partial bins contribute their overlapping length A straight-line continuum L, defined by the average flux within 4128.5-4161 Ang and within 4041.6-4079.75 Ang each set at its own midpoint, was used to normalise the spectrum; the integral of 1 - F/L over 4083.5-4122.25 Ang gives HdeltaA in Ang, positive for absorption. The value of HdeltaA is 6.4 Ang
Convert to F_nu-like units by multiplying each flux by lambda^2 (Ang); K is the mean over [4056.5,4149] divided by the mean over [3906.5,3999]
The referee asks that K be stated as 1.32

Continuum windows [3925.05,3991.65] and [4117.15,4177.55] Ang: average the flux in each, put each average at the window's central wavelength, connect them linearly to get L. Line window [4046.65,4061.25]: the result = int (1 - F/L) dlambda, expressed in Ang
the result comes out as -2.7 Ang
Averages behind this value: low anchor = 7.67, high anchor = 11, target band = 11.1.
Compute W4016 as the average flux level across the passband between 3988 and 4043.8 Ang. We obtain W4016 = 11.2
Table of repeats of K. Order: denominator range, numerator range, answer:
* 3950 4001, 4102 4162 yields 1.39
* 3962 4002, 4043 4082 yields 1.38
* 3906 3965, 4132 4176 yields 1.48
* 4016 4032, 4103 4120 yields 0.84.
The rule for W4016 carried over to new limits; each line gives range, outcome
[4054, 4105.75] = 9.83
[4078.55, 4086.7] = 10.6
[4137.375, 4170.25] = 11.3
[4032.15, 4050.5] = 11.4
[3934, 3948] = 8.14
